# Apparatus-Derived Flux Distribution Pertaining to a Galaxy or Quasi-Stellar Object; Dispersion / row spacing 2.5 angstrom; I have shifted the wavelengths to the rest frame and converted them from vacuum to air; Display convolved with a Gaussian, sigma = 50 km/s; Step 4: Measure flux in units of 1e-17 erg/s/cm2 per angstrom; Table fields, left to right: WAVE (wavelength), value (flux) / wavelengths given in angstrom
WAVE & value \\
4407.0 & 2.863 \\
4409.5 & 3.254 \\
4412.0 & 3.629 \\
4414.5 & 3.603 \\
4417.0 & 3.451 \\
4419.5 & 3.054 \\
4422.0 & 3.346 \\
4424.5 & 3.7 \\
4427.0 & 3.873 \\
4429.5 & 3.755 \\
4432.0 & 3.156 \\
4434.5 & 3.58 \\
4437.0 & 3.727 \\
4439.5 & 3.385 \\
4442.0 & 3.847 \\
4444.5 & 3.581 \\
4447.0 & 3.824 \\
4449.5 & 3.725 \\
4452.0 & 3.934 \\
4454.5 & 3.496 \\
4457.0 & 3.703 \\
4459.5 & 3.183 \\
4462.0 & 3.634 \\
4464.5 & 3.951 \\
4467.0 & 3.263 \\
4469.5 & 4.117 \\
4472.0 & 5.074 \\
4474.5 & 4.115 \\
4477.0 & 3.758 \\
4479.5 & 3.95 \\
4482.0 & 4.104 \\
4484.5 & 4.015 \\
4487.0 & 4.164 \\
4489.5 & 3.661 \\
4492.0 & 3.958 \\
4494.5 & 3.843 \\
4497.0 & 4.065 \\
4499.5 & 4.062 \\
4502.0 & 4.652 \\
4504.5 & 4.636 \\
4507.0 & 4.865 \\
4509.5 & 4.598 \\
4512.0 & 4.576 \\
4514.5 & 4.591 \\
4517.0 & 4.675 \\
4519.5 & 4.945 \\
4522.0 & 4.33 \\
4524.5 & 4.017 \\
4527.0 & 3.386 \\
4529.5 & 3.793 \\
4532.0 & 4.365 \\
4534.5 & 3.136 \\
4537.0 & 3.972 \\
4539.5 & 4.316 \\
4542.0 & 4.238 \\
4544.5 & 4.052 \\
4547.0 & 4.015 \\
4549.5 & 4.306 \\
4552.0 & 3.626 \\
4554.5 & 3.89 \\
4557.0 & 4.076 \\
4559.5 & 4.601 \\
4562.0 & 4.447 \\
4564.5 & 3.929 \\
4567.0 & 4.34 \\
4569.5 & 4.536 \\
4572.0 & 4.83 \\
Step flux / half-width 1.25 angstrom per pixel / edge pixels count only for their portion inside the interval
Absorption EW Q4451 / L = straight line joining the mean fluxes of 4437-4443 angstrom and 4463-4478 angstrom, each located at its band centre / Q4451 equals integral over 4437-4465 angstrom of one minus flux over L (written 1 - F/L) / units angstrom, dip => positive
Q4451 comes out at 0.9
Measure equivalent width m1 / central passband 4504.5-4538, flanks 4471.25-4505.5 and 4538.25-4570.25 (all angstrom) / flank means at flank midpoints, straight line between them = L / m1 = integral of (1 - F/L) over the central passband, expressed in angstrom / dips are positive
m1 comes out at -0.92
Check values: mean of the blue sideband 4.13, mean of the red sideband 4.18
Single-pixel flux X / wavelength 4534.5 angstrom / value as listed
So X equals 3.136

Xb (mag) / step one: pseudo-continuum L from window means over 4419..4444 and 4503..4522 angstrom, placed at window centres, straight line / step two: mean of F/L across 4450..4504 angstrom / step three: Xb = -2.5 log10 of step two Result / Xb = 0.064 mag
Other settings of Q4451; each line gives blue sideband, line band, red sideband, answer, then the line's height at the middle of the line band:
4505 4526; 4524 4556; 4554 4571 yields 3.52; 4.42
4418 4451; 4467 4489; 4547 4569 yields -1.80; 3.79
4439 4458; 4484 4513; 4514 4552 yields -2.30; 3.95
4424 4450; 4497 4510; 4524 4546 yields -2.31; 3.83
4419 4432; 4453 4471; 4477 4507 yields 0.99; 3.86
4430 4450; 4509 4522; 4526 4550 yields -2.60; 3.87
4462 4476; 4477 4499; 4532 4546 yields 0.41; 4.04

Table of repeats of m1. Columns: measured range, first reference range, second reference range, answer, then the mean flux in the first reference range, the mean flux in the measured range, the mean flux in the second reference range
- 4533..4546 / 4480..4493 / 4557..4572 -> 0.93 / 3.98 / 3.95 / 4.38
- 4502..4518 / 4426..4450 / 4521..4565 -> -3.08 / 3.64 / 4.66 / 4.03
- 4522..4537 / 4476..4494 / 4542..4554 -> 0.70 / 3.94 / 3.81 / 4.02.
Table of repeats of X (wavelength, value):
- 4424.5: 3.7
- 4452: 3.934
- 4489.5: 3.661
